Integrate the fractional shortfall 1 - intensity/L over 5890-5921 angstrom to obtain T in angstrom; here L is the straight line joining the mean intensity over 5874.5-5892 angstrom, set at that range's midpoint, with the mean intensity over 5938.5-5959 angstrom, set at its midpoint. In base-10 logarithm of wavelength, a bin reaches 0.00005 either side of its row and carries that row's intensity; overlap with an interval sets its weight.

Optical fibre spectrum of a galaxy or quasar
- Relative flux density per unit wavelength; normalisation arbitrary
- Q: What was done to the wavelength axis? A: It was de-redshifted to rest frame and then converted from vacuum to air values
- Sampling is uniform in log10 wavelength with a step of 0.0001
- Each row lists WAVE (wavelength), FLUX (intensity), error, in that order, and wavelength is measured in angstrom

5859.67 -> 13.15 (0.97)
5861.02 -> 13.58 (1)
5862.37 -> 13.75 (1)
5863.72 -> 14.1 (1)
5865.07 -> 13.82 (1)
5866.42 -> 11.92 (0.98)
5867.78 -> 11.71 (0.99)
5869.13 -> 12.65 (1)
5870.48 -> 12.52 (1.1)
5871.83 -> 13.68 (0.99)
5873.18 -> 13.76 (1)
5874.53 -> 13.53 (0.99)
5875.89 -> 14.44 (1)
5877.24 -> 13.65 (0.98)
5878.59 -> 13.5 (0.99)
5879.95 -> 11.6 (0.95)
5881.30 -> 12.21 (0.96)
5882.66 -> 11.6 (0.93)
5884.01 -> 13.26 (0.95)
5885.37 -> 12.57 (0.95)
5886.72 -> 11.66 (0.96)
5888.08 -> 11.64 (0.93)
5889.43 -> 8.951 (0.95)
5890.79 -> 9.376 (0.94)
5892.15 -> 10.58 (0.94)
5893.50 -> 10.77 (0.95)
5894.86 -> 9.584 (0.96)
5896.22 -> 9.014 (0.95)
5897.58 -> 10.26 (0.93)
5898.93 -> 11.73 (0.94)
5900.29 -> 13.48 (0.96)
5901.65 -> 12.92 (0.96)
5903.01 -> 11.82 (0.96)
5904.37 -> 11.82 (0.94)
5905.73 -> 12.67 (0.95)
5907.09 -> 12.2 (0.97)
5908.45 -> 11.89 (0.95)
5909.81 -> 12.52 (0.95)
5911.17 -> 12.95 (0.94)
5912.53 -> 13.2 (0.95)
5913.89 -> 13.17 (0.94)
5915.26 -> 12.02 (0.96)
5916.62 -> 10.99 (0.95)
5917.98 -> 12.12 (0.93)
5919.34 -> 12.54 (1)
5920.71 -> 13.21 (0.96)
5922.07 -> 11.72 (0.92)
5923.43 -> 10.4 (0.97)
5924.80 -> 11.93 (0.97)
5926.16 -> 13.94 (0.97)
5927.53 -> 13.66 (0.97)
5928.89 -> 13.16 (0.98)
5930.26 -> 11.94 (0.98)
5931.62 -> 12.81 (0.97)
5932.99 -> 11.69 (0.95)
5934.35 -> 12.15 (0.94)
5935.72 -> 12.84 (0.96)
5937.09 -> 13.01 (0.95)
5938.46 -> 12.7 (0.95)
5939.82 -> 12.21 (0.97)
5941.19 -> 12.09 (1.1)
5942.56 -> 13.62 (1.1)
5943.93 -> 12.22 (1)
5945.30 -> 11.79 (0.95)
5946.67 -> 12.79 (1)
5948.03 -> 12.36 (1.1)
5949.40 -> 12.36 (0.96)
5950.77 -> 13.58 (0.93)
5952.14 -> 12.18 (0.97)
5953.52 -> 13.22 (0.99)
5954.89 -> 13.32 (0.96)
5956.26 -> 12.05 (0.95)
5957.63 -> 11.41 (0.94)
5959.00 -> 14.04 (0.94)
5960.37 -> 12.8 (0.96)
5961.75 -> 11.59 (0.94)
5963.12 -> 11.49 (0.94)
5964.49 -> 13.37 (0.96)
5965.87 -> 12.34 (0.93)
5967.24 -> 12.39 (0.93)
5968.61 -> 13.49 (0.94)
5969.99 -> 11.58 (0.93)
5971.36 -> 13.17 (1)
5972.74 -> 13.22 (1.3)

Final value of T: 1.2 angstrom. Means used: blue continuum 12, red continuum 12.6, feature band 11.7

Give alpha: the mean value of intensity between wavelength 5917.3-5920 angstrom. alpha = 12.3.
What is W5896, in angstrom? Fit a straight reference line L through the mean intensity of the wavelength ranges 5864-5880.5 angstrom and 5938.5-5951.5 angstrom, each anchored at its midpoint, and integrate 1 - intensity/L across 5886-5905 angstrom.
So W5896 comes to 2.9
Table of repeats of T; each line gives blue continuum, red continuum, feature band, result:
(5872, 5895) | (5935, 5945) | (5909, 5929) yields -0.1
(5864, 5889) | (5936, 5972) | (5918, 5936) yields 0.3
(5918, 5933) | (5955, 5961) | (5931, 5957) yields 0.0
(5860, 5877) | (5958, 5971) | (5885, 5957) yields 4.4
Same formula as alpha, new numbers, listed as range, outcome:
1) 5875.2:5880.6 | 13.3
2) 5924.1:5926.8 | 12.9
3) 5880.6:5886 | 12.4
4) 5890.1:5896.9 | 9.85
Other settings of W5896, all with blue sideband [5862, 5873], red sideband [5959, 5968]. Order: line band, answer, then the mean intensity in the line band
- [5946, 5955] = -0.18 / 12.8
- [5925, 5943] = -0.11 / 12.7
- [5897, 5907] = 0.55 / 12.1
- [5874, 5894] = 1.52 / 12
